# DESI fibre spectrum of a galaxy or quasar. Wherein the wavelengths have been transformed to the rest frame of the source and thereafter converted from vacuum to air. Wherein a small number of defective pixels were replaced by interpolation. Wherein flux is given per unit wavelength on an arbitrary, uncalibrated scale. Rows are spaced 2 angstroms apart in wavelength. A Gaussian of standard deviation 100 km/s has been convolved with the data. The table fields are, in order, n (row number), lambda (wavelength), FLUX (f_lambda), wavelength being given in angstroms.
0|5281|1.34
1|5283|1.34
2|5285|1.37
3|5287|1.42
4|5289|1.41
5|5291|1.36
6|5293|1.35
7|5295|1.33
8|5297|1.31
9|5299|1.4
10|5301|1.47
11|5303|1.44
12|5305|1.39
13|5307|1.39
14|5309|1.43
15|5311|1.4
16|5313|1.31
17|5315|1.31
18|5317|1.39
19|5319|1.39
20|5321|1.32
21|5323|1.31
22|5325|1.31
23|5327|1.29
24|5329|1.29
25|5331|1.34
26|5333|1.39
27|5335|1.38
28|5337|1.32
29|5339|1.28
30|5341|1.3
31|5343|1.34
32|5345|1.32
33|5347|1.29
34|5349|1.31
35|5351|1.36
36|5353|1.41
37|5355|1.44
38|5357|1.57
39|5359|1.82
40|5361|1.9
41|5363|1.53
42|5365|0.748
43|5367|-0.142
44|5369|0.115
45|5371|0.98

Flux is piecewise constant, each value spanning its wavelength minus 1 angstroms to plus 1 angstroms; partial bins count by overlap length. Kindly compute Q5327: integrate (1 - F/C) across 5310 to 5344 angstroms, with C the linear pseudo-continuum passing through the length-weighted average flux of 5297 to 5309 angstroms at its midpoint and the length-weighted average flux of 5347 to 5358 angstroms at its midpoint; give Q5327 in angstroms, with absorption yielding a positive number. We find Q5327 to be 1.8 angstroms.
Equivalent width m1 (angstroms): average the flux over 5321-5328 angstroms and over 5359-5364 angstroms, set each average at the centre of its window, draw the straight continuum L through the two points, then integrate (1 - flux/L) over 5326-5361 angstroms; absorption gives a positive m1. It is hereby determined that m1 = 3.0 angstroms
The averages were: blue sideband 1.31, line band 1.39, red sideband 1.74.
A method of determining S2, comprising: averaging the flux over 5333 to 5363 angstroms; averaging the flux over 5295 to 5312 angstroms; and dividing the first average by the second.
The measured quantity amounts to 1.02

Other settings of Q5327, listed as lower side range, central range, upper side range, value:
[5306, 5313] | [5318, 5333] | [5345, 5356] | 0.6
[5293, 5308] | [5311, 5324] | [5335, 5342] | 0.1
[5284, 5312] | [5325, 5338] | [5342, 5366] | 0.7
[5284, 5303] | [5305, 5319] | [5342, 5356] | 0.0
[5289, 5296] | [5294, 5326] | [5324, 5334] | -0.7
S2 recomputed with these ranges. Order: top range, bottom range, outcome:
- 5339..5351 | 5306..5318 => 0.96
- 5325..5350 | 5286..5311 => 0.95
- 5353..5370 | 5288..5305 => 0.82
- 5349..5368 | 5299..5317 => 0.93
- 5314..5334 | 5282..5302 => 0.97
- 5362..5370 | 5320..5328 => 0.43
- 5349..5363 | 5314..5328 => 1.17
